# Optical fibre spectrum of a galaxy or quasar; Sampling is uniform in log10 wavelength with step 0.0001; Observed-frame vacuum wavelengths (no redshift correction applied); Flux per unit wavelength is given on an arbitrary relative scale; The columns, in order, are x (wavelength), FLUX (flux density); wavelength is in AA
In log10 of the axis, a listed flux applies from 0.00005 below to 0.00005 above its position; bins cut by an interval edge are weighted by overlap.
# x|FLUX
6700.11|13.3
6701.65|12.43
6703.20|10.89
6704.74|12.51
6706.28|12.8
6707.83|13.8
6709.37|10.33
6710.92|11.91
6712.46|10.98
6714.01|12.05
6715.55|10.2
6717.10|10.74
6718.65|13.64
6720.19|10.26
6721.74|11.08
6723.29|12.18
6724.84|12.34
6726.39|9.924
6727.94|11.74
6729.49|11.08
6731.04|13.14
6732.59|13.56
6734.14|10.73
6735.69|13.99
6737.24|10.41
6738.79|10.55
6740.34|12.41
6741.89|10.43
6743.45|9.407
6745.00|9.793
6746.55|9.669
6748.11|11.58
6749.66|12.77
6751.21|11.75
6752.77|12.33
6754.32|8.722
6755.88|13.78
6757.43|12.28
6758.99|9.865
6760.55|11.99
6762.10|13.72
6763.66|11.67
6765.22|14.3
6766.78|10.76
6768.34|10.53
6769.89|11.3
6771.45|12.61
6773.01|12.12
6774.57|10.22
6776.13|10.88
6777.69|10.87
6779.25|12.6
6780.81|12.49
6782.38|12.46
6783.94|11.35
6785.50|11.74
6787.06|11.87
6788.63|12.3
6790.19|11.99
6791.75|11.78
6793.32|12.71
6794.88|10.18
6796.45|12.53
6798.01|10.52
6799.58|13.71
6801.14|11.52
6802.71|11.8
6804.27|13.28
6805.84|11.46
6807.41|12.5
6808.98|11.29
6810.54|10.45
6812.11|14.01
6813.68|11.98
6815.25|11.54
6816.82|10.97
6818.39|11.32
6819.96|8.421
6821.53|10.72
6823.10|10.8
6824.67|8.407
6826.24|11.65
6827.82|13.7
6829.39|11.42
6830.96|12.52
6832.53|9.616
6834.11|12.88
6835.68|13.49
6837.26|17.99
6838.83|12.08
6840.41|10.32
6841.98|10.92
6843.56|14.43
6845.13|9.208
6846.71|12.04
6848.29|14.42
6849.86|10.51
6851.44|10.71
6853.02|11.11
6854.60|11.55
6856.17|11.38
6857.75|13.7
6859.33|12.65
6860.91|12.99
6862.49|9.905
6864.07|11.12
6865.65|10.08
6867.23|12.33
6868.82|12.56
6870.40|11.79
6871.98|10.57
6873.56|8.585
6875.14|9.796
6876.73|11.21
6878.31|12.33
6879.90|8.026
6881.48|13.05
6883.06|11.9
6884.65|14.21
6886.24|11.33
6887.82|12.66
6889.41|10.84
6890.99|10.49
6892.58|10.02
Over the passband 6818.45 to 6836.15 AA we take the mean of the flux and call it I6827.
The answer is 11.2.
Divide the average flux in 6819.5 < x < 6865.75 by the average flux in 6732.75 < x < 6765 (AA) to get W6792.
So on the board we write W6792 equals 1.0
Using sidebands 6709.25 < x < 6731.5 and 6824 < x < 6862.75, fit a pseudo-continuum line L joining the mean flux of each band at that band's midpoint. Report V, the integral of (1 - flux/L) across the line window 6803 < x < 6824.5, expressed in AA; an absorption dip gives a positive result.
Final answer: 0.9 AA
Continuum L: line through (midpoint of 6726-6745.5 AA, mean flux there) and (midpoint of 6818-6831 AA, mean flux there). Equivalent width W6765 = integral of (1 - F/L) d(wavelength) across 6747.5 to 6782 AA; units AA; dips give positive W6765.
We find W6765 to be -1.8 AA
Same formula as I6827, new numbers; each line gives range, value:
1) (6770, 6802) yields 11.8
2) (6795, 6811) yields 11.9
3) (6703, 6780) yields 11.6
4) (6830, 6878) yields 11.8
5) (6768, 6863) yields 11.8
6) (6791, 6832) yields 11.6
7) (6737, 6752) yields 10.9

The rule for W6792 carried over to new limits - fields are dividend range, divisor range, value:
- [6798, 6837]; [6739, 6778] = 1.02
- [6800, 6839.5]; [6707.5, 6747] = 1.04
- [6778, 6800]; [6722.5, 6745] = 1.04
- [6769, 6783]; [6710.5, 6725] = 1.02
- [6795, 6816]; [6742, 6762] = 1.07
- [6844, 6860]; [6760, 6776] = 0.99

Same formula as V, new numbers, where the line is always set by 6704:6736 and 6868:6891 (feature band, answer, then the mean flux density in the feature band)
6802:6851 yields -1.4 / 11.8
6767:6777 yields 0.4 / 11.3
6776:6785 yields -0.2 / 11.8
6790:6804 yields -0.4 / 11.9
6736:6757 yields 1.1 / 11.1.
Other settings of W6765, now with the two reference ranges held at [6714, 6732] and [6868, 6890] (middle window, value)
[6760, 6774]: -0.7 AA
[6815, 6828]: 0.8 AA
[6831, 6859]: -1.9 AA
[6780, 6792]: -0.6 AA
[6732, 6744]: 0.1 AA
